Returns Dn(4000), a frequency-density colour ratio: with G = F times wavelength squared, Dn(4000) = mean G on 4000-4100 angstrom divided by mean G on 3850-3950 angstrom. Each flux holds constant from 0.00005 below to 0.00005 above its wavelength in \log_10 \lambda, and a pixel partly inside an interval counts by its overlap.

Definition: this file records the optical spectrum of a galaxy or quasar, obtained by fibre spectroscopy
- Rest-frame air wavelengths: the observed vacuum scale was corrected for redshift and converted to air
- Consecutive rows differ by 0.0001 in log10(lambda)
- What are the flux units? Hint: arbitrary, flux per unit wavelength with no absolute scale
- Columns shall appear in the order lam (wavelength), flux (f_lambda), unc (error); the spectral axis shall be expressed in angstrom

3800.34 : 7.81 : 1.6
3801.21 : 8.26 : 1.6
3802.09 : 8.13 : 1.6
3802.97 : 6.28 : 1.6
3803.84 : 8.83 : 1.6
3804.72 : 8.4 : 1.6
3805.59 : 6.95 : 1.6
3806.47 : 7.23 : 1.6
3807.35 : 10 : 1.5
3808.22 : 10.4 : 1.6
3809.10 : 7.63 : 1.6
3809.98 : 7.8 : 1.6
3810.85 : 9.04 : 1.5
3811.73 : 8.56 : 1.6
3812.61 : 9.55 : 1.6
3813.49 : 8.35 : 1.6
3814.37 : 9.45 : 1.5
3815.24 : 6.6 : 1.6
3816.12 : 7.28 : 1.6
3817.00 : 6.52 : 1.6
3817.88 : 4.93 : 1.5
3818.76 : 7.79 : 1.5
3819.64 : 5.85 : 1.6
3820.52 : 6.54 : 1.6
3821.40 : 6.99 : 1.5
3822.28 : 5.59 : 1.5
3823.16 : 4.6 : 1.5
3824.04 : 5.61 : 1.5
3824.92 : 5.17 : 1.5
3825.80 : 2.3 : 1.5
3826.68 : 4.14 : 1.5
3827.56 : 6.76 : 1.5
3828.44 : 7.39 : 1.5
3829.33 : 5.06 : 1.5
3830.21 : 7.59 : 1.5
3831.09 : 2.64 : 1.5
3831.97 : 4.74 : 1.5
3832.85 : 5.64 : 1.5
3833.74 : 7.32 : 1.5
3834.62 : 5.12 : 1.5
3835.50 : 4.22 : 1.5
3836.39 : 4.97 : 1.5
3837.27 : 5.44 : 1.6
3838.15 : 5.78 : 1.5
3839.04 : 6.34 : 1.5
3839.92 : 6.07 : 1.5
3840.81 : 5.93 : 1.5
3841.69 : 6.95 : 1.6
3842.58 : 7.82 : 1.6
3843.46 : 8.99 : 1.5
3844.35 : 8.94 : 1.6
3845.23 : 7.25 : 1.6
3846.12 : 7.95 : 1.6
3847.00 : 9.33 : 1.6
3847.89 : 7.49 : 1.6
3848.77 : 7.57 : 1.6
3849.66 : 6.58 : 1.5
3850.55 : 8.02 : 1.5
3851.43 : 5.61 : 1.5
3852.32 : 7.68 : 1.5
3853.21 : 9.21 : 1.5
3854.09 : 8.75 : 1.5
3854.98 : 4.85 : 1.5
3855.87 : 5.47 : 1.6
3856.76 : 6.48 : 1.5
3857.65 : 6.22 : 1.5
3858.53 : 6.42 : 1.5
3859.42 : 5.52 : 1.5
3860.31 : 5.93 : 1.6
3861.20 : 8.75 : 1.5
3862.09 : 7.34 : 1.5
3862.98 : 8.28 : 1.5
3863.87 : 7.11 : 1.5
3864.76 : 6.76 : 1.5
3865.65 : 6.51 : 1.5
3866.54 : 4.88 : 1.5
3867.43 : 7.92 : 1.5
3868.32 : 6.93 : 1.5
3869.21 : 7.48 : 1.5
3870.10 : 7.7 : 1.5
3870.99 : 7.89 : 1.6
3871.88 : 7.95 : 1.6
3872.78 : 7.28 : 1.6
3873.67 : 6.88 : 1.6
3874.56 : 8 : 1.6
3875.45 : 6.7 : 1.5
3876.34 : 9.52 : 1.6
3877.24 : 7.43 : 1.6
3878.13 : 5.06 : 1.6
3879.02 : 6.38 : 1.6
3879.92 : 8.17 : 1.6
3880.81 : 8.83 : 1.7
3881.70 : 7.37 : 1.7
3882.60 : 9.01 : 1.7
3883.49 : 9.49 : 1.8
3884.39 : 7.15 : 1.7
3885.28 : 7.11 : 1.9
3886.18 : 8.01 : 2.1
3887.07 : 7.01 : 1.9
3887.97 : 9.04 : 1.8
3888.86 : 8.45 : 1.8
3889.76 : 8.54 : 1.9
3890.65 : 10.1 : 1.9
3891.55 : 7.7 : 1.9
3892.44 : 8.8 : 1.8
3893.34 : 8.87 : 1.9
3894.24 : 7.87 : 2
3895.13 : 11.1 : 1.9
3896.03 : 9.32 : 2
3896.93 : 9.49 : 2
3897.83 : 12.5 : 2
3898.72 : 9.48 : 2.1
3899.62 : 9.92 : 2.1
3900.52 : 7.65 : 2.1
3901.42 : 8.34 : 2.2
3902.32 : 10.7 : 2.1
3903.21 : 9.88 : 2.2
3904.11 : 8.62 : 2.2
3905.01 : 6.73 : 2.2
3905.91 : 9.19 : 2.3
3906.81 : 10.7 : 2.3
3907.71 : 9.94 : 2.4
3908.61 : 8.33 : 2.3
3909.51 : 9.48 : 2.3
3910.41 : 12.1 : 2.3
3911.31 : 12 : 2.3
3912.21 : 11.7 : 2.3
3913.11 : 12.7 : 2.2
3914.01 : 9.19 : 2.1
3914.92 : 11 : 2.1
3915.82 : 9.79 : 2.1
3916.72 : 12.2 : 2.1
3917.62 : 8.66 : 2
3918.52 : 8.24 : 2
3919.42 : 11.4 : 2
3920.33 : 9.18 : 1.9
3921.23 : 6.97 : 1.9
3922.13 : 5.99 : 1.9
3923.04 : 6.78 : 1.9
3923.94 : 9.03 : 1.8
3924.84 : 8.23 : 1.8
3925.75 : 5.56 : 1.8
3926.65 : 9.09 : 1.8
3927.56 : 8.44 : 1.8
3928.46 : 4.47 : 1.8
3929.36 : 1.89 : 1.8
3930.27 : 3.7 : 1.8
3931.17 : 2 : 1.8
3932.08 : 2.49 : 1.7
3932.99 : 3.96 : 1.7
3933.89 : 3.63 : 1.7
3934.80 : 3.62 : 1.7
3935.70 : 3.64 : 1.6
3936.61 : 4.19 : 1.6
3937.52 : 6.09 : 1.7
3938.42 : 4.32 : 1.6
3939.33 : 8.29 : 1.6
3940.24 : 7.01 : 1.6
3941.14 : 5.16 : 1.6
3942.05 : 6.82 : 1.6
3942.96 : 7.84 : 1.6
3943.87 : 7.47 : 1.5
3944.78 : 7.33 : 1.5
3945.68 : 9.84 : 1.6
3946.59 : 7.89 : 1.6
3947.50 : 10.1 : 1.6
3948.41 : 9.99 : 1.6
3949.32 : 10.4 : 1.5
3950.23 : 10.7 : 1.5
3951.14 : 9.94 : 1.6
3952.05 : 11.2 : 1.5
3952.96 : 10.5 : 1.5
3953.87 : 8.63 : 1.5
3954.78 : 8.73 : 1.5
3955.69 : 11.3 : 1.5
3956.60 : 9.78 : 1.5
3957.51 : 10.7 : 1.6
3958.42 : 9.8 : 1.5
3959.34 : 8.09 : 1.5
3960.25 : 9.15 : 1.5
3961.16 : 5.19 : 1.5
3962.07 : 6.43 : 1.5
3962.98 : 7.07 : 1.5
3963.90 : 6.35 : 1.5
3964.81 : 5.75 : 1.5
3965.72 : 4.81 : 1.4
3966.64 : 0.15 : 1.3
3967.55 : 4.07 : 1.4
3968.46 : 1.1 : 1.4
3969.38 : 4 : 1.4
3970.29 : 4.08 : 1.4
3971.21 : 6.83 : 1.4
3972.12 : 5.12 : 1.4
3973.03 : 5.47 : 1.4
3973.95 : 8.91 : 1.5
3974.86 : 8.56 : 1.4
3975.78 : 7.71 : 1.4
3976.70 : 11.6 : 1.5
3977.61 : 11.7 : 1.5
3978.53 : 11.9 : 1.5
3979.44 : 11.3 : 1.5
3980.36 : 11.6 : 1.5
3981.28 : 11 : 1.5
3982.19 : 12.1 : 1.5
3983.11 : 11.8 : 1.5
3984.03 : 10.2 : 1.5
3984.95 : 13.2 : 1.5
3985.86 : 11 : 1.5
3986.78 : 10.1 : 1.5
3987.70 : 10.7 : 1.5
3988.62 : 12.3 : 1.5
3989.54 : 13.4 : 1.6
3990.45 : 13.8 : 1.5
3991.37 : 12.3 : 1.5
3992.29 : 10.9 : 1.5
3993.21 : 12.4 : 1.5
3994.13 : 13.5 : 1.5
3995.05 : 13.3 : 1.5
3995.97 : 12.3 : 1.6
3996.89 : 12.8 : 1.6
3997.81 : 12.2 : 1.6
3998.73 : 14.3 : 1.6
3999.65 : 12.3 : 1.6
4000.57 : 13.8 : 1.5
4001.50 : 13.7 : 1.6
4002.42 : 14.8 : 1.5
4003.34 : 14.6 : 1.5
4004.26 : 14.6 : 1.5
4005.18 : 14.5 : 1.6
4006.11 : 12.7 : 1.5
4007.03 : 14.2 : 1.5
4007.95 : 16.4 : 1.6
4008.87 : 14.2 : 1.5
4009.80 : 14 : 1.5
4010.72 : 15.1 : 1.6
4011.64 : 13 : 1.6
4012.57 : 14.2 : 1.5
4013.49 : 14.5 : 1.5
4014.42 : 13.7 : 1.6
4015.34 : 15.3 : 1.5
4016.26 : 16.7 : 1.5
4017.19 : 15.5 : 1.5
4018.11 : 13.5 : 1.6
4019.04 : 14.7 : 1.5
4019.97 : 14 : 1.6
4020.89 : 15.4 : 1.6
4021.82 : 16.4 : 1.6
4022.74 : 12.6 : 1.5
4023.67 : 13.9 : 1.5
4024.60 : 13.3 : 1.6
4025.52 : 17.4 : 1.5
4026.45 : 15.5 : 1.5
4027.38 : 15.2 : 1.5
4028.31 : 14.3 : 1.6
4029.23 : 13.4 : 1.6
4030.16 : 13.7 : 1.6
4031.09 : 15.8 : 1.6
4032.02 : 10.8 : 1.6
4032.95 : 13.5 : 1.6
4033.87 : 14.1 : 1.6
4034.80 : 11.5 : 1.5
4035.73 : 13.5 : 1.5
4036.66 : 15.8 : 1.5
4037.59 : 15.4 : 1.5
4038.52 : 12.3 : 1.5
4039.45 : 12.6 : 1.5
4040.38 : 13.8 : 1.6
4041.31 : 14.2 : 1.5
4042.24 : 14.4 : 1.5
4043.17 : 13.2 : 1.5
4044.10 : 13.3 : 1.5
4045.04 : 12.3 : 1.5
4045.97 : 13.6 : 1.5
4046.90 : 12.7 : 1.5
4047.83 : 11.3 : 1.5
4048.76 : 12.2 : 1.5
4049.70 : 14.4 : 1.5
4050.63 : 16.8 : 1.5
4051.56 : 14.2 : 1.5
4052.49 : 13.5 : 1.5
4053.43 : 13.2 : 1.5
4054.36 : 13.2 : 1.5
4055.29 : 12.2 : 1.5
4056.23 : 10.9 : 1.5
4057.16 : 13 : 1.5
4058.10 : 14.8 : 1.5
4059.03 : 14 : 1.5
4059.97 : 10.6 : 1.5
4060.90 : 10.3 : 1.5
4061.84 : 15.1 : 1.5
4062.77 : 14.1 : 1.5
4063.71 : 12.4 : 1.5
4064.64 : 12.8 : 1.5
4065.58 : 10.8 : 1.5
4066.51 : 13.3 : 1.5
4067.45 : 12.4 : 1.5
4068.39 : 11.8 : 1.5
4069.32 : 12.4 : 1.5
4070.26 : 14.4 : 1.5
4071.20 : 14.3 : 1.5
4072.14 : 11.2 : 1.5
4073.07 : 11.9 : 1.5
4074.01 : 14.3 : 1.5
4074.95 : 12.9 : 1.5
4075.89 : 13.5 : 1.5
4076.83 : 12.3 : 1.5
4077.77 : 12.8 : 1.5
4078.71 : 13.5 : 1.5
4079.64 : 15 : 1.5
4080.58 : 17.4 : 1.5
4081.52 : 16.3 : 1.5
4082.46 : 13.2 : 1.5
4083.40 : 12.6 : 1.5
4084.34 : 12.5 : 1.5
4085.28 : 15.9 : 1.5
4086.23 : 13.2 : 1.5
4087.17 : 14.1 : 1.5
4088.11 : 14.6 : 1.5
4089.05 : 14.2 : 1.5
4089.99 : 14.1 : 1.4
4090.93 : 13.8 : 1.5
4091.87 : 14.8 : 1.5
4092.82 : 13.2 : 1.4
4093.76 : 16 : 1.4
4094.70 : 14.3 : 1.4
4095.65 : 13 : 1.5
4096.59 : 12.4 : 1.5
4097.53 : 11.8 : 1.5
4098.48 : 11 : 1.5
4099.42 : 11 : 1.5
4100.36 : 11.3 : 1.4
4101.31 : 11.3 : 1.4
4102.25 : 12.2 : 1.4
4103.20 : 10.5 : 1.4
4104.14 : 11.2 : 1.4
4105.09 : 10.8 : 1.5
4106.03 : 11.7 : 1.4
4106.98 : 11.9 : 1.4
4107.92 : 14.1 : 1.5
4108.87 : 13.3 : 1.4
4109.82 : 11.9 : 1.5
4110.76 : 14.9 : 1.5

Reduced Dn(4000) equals 1.9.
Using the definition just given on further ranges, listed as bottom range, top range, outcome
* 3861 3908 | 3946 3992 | 1.14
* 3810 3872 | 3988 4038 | 2.27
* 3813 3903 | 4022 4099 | 2.06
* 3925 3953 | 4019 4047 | 2.19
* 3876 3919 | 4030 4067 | 1.56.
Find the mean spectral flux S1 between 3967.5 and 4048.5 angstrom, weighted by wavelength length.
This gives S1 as 12.6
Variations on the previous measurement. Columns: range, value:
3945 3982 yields 8.21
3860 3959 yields 8.12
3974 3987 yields 10.9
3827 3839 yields 5.6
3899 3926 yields 9.37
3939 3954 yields 8.78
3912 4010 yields 9.14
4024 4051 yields 13.8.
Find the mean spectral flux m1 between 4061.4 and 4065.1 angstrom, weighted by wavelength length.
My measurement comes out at 13.6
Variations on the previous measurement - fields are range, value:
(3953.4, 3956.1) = 9.53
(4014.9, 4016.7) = 16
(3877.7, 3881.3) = 7.13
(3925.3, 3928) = 7.69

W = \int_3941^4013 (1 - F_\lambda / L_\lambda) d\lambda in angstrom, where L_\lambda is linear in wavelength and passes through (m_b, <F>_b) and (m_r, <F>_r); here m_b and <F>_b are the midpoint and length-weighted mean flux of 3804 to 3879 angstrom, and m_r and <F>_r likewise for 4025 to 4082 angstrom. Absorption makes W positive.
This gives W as 6.2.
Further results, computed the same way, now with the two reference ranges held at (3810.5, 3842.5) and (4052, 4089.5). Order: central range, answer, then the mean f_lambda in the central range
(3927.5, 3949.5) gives 8.3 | 5.93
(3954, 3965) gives 1.9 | 8.27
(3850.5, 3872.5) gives 0.6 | 7.01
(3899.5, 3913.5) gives -2.2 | 9.86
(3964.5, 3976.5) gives 5.9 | 5.25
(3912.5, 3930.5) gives 1.4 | 8.21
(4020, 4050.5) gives -4.0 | 13.8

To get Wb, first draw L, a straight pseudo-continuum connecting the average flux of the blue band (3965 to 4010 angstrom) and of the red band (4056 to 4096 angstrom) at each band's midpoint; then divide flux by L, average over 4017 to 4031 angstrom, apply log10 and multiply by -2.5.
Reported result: -0.22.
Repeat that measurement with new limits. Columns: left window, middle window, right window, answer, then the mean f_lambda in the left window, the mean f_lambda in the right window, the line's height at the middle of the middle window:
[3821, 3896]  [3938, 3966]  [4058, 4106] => 0.15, 7.04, 13.1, 9.56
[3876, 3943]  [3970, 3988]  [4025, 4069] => 0.10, 7.97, 13.4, 10.7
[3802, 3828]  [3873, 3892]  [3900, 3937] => -0.04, 7.09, 7.84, 7.58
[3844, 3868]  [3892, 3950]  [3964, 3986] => -0.07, 7.13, 8.02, 7.62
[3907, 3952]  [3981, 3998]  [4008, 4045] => -0.03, 7.78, 14.2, 11.7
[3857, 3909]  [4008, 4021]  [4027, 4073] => -0.20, 8.11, 13.2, 12.1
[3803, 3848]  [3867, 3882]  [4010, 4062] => 0.13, 6.81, 13.8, 8.44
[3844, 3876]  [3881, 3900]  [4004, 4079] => -0.07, 7.22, 13.6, 8.3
